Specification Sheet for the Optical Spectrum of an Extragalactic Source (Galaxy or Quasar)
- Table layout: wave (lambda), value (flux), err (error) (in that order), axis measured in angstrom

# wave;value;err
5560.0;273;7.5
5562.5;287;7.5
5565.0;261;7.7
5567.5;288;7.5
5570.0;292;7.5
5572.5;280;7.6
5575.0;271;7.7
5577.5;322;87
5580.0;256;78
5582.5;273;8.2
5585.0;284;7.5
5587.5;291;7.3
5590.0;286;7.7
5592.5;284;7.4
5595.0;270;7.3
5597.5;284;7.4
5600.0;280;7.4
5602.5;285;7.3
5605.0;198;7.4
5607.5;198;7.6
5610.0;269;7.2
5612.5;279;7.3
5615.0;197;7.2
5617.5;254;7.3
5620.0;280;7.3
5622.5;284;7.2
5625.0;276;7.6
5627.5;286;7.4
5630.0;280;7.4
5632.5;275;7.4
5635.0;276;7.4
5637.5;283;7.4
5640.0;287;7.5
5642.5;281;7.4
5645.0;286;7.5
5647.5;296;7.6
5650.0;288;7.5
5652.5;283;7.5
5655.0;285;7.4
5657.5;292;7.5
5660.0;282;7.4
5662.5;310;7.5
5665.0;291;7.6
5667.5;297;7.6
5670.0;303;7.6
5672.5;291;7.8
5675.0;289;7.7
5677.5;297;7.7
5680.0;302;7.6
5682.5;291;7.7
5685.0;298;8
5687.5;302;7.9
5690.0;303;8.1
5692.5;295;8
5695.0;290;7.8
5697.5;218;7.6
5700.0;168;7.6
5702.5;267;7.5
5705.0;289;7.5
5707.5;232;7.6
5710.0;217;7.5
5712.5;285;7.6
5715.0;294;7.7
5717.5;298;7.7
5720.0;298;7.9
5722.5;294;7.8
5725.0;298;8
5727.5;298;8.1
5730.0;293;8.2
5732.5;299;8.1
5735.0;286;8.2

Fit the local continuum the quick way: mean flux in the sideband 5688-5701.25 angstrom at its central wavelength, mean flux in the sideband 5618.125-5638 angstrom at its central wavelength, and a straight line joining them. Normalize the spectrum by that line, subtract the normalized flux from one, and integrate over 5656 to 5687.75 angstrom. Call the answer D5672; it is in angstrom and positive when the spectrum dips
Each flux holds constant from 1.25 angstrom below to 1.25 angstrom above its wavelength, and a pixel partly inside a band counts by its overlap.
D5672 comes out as -3.7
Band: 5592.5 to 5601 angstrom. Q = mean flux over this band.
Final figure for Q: 279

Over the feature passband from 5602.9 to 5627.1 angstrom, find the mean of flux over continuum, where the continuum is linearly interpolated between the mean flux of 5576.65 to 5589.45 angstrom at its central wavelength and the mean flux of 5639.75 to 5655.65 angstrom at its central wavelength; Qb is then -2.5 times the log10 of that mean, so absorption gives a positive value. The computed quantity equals 0.14 mag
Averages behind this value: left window 284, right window 287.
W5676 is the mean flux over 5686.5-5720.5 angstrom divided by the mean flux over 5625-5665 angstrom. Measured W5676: 0.9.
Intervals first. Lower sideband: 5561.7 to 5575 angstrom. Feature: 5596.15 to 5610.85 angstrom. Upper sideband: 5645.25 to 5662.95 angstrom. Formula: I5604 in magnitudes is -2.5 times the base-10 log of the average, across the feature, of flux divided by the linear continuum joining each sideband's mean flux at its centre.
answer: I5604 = 0.13 mag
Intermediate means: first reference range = 280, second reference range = 290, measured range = 252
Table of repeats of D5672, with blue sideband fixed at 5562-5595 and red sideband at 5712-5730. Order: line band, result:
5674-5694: -0.4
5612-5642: 1.6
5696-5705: 2.0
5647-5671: -0.2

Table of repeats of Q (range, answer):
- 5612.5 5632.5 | 267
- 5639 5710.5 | 281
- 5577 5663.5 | 275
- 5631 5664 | 286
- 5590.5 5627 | 261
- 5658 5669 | 295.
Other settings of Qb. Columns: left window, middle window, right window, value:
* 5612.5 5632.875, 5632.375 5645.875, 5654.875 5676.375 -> -0.02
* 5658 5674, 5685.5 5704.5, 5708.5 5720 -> 0.07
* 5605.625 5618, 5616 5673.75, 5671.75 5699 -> -0.10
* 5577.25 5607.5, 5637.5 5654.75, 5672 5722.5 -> -0.05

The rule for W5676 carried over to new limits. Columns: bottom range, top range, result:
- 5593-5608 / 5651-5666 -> 1.13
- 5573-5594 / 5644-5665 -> 1.03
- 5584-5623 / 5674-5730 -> 1.06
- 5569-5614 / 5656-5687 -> 1.09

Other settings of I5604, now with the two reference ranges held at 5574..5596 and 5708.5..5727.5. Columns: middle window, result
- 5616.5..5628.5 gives 0.02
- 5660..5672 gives -0.05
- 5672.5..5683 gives -0.04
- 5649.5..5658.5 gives -0.01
